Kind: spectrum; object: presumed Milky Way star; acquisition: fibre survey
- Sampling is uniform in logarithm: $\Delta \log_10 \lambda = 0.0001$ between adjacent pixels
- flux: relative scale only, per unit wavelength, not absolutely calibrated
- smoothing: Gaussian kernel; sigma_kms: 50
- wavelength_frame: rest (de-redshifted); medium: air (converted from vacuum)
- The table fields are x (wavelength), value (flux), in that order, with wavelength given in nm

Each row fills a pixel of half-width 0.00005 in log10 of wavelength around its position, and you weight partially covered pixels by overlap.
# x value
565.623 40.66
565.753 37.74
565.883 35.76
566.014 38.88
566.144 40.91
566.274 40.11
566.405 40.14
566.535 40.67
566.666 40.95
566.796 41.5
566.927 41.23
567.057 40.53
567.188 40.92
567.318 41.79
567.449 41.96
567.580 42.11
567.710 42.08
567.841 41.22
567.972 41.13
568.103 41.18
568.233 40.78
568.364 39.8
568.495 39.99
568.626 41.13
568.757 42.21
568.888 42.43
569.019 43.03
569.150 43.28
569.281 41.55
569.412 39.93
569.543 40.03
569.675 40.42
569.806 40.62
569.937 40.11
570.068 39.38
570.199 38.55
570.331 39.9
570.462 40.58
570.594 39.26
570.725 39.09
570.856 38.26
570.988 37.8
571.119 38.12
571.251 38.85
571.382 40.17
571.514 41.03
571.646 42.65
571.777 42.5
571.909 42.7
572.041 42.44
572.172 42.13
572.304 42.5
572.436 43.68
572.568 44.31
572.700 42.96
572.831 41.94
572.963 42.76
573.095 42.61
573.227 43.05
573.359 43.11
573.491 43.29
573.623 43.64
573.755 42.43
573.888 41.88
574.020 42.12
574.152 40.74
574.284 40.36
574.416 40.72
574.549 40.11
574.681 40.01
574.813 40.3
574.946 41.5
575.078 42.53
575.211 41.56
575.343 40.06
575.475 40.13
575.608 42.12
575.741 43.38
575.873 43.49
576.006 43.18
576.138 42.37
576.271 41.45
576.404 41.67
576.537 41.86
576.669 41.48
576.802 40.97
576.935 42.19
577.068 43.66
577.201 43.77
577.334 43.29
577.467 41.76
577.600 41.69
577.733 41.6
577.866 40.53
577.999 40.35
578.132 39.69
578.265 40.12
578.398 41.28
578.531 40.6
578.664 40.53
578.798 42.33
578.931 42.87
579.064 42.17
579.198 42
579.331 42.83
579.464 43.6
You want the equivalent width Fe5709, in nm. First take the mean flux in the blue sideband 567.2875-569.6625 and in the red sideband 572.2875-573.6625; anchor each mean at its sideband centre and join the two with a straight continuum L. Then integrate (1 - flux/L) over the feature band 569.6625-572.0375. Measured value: 0.13 nm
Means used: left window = 41.4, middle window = 40.1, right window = 43.1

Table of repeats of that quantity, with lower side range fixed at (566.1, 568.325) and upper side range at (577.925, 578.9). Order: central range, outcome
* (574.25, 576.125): -0.025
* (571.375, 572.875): -0.056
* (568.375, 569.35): -0.018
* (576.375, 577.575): -0.043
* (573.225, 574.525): -0.035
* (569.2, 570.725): 0.038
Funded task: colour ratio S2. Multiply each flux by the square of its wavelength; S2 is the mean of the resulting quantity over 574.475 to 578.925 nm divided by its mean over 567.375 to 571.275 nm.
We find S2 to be 1.05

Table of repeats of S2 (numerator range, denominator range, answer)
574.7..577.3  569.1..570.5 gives 1.06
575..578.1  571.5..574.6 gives 1.00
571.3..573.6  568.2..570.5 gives 1.06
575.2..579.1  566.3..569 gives 1.05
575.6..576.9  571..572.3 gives 1.04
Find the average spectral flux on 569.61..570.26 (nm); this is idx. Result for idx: 39.9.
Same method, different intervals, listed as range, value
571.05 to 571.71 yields 40.1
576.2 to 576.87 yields 41.5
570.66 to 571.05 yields 38.4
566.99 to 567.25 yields 40.7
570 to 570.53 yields 39.6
